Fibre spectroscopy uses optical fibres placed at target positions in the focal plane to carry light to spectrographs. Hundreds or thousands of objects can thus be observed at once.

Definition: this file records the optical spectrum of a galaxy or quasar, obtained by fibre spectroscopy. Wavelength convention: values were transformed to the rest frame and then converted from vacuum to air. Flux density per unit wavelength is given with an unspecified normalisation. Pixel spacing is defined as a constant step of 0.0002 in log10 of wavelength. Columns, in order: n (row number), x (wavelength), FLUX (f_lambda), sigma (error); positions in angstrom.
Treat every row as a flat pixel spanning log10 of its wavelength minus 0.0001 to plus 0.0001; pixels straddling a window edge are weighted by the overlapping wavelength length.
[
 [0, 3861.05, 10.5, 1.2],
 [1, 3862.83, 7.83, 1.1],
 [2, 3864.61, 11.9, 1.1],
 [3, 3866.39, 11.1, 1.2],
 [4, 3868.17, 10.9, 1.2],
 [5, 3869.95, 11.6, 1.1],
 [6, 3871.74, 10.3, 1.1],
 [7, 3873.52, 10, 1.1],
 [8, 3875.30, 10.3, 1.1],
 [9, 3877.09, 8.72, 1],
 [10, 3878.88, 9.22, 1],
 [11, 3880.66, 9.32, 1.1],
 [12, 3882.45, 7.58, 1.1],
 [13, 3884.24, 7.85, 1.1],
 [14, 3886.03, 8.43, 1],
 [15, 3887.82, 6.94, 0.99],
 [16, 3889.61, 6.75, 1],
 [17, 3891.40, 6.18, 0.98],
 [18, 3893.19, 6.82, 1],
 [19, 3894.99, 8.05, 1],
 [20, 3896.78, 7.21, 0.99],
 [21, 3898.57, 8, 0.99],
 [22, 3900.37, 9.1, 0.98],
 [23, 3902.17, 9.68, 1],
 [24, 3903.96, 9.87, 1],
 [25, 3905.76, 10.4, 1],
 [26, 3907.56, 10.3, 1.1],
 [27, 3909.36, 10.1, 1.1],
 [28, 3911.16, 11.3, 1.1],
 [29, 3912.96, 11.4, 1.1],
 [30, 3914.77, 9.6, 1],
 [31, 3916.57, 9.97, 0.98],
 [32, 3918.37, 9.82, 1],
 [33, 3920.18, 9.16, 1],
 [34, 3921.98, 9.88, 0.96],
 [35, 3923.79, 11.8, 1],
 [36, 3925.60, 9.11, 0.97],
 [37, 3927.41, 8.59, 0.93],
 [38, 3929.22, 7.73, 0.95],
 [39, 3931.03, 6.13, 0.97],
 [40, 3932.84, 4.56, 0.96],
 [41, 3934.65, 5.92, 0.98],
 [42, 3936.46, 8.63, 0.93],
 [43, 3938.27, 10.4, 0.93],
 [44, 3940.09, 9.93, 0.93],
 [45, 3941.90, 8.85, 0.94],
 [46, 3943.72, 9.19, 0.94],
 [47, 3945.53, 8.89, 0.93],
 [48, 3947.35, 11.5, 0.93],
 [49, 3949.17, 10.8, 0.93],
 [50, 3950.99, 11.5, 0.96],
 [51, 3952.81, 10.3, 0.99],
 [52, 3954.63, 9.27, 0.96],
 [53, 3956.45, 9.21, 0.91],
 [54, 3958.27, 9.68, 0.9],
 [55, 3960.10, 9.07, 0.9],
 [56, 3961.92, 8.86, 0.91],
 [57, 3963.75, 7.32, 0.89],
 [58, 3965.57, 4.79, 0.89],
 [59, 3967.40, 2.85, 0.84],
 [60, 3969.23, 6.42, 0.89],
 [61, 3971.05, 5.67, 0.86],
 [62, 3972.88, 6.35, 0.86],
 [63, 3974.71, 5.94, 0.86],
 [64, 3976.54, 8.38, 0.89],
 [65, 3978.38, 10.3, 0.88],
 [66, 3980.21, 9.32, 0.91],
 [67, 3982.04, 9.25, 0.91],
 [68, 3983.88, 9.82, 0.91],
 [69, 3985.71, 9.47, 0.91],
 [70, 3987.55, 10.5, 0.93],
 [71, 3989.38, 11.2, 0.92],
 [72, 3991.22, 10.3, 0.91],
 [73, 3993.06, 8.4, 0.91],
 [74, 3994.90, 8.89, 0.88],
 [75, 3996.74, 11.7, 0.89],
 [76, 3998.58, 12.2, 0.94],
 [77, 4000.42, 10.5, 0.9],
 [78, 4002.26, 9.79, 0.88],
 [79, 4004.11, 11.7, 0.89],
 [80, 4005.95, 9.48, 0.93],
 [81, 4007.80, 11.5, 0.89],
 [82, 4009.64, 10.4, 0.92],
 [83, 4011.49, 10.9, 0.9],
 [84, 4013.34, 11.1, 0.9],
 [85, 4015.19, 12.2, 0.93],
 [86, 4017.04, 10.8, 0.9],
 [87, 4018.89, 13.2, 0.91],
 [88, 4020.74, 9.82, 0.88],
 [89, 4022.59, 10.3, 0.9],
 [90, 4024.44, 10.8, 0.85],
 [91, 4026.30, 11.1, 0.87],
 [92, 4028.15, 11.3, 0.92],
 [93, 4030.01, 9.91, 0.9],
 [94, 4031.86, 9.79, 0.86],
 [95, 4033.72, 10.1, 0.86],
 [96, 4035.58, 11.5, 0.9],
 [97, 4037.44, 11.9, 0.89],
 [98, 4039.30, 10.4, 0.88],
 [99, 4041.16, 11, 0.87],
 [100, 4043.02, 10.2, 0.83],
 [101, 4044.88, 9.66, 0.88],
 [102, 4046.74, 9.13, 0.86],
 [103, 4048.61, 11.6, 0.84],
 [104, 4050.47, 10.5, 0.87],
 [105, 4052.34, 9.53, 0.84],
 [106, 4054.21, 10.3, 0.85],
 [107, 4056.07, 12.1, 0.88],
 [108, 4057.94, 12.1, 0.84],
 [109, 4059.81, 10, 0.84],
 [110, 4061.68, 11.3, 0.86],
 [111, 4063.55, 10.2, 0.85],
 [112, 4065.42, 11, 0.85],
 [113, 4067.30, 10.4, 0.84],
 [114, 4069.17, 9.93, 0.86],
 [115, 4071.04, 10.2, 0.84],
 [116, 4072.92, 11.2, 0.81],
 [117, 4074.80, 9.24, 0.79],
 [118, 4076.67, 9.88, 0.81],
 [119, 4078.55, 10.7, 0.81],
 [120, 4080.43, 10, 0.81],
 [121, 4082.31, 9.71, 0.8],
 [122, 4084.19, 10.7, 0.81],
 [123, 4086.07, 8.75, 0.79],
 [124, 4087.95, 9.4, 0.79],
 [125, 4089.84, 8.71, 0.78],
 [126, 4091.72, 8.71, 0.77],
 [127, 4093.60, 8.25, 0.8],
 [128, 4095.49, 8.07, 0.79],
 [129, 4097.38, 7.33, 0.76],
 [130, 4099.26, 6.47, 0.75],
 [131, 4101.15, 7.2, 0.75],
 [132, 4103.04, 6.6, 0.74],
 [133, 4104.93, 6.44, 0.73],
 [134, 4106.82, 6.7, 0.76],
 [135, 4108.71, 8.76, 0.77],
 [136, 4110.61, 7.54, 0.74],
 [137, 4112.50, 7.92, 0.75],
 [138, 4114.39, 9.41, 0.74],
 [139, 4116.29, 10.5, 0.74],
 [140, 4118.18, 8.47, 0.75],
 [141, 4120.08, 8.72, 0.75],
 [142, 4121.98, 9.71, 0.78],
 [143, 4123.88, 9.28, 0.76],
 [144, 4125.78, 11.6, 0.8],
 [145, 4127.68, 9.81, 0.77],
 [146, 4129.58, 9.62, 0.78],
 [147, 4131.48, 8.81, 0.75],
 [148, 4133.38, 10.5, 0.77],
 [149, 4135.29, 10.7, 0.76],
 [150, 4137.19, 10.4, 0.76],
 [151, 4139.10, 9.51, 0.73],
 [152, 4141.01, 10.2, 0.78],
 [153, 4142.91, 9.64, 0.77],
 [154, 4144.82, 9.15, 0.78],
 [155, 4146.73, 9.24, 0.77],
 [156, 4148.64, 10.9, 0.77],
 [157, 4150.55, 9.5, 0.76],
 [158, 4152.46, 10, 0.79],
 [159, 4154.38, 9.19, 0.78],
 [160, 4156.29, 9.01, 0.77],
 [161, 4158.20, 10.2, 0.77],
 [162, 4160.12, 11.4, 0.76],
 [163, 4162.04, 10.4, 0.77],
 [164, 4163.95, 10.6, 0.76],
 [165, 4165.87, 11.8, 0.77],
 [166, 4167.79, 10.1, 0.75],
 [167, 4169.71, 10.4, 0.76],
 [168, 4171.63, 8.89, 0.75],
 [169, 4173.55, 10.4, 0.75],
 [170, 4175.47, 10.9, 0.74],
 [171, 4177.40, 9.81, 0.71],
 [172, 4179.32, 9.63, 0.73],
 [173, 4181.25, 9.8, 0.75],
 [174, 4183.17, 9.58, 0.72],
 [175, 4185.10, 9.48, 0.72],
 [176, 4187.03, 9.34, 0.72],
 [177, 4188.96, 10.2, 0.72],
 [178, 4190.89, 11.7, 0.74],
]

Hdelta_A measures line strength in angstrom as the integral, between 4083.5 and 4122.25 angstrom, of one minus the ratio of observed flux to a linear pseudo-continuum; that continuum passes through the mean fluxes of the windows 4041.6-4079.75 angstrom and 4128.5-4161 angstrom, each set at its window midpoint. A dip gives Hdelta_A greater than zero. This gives 7.3 angstrom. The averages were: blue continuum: 10.5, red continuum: 9.88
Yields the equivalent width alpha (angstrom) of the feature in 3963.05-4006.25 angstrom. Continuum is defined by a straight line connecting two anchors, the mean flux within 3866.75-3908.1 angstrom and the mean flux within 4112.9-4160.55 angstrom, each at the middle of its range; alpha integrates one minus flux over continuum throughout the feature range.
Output 2.1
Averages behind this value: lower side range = 8.86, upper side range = 9.78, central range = 8.78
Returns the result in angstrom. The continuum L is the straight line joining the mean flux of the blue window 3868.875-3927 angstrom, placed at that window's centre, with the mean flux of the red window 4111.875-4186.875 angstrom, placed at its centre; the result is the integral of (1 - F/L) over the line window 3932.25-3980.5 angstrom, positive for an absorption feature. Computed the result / 5.5 angstrom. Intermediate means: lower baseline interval 9.21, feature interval 8.3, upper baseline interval 9.88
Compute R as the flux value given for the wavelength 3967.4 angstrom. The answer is 2.85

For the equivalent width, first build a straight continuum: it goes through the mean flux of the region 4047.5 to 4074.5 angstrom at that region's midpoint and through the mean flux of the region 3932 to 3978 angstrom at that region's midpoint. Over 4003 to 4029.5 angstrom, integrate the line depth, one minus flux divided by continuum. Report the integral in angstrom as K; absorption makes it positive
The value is -3.80 angstrom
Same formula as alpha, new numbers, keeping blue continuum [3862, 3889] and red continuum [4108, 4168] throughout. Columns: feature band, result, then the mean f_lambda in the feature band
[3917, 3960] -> 1.5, 9.18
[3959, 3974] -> 4.9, 6.45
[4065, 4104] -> 2.3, 9.13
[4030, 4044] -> -1.5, 10.6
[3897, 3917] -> -0.9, 9.88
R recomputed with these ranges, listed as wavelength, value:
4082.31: 9.71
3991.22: 10.3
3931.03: 6.13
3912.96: 11.4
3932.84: 4.56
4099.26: 6.47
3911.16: 11.3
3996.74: 11.7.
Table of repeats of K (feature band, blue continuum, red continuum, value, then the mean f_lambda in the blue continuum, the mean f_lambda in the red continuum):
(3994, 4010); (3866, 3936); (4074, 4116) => -3.6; 8.95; 8.5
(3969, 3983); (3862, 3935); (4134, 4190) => 2.3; 9.03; 10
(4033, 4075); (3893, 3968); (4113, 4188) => -4.9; 8.98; 9.9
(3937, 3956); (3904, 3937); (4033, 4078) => -1.2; 9.15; 10.6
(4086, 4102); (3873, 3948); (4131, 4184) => 2.7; 8.87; 10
